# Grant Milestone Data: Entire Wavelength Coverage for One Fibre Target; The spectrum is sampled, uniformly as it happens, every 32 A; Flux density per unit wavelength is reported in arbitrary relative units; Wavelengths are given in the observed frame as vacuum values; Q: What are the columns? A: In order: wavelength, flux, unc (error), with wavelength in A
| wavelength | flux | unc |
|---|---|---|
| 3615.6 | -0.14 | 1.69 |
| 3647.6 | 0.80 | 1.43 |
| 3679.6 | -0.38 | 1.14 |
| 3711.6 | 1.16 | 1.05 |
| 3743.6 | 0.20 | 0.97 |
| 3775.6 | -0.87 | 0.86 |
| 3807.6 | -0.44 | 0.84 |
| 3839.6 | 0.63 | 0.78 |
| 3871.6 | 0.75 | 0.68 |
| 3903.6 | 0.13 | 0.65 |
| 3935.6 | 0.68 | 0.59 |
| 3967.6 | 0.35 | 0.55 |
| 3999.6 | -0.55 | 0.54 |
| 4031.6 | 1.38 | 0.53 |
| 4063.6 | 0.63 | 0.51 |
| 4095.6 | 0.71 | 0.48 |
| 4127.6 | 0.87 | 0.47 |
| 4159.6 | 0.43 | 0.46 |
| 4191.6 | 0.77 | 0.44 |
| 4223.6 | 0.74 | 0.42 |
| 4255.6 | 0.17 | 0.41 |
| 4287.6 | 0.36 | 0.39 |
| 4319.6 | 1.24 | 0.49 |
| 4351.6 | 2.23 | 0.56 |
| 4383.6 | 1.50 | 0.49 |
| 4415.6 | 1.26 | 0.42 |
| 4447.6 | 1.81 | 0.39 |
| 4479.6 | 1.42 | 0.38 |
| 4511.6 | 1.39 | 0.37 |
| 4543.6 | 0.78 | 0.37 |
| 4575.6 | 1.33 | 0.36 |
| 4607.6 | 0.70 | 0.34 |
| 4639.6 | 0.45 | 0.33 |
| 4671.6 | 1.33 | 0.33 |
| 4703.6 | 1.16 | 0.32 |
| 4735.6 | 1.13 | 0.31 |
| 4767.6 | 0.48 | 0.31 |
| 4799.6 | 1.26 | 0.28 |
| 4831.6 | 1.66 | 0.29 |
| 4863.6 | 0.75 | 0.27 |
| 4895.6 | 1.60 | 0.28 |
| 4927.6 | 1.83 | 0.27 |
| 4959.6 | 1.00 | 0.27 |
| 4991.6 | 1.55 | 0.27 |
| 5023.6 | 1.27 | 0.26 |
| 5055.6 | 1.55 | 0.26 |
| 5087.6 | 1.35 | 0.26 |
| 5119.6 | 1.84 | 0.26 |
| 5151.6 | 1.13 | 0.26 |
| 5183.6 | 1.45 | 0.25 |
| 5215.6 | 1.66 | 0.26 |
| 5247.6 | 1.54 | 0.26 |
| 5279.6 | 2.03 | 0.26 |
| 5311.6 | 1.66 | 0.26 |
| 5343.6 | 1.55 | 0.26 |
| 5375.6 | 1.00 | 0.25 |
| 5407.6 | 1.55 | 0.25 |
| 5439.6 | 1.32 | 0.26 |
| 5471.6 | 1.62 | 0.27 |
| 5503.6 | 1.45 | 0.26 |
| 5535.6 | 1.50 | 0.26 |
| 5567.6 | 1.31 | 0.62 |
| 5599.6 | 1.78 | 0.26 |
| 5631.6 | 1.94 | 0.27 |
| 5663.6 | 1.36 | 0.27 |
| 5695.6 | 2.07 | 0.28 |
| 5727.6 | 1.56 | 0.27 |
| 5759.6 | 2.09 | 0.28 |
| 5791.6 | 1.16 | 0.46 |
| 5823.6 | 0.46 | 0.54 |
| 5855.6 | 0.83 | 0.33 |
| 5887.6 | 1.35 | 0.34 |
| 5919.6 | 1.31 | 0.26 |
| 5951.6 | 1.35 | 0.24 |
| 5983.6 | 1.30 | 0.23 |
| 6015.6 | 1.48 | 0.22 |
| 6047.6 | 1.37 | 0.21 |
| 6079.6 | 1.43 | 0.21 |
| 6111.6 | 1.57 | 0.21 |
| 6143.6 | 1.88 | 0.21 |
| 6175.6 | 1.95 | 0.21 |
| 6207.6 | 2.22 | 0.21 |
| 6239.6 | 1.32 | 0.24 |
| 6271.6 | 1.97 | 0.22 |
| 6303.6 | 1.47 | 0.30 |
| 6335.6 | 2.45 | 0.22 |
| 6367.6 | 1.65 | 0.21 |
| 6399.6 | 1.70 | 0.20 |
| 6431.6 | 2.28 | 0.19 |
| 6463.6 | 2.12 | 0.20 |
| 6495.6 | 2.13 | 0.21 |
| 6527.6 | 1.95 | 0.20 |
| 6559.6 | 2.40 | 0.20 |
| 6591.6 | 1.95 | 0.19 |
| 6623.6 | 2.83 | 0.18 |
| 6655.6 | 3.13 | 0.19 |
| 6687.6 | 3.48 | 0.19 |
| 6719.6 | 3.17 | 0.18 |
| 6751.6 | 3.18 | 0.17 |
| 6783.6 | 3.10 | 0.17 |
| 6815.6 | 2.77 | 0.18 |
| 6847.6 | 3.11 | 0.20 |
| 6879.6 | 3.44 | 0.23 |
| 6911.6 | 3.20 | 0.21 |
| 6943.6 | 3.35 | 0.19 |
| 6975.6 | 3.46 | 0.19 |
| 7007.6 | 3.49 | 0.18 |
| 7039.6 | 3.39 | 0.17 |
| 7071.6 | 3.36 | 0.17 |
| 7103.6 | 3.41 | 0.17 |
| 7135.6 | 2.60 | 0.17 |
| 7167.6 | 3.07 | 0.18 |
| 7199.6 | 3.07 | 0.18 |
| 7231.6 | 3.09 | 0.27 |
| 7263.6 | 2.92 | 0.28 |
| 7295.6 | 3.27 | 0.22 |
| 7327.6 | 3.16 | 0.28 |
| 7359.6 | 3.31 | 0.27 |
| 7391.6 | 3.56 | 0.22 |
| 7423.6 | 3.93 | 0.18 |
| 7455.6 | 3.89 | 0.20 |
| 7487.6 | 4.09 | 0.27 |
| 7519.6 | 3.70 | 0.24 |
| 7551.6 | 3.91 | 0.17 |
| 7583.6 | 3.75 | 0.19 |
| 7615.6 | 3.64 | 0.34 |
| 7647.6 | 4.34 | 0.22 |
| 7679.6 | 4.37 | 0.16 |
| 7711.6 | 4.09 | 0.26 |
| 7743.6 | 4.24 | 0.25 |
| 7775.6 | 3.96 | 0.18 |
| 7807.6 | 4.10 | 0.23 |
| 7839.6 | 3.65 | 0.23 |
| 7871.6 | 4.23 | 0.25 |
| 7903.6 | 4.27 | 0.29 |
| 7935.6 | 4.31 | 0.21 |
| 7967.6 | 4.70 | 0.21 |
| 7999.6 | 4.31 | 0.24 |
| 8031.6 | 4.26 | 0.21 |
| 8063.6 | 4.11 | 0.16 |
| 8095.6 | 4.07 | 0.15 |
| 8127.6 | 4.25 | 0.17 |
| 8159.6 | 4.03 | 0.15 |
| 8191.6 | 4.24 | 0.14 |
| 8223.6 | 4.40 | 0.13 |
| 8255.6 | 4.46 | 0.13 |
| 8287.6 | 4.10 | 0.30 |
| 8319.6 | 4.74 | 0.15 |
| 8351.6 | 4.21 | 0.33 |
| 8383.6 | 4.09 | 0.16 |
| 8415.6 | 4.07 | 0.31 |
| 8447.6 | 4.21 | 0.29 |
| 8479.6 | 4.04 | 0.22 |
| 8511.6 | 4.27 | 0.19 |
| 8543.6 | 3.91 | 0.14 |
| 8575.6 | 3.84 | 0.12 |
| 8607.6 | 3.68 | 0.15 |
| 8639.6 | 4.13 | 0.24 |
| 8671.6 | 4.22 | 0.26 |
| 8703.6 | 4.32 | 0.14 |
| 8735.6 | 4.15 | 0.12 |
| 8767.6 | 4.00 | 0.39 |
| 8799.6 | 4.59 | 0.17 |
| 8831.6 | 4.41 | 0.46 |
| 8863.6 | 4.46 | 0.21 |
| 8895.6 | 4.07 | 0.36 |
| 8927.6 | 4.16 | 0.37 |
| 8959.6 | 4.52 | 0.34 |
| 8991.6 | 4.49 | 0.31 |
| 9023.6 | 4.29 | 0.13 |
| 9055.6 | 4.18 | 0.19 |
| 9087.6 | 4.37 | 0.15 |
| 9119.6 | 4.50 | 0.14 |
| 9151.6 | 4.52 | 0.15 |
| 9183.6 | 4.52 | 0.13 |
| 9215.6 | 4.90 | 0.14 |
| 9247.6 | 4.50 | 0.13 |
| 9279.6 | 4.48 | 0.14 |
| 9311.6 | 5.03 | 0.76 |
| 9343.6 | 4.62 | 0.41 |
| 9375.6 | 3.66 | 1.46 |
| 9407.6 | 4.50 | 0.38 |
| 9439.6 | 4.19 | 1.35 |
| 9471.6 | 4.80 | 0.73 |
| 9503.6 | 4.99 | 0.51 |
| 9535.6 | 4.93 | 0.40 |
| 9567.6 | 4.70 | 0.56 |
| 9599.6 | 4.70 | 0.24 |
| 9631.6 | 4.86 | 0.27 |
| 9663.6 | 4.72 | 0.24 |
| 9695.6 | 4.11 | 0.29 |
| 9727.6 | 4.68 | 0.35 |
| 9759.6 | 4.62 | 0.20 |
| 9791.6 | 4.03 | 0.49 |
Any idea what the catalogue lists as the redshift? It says 0.66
